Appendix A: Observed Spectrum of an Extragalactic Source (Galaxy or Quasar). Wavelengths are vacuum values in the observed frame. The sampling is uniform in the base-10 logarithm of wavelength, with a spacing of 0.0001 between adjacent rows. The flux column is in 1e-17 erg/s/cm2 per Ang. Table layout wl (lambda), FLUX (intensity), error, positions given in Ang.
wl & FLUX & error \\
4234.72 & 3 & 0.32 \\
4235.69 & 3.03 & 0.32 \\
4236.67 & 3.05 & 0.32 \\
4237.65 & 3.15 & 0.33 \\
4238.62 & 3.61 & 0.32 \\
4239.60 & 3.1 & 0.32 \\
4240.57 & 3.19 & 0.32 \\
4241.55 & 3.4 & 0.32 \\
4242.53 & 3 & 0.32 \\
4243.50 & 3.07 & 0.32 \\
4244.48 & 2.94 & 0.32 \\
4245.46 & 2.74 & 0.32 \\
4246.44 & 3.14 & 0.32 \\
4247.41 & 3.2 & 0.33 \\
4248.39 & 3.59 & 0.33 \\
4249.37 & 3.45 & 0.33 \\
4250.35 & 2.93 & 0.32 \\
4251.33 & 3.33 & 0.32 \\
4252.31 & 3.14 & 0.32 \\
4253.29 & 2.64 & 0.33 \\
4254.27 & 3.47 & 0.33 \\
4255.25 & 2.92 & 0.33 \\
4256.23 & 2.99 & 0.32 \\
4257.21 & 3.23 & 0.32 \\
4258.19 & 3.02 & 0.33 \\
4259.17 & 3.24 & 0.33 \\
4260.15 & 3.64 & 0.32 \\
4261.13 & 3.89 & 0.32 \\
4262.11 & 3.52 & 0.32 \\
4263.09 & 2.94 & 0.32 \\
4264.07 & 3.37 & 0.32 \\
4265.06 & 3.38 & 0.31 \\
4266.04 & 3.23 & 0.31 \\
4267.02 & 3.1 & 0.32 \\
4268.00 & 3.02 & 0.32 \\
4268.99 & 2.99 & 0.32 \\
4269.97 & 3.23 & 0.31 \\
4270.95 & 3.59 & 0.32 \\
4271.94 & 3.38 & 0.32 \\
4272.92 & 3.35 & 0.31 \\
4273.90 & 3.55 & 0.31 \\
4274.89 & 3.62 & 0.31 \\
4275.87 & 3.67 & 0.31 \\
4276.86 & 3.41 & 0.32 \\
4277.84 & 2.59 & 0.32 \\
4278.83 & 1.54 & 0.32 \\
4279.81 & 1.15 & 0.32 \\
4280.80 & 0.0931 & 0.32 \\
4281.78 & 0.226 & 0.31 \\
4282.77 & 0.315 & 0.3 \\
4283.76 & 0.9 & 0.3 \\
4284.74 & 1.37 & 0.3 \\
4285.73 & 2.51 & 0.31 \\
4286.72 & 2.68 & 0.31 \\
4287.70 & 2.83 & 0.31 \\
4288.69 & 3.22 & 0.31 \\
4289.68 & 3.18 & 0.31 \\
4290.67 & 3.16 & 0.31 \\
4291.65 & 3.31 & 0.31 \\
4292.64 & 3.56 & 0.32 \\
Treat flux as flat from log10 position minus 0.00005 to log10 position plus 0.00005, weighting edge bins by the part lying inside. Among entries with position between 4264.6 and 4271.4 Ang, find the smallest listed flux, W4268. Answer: 2.99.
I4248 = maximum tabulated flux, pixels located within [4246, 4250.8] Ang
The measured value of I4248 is 3.59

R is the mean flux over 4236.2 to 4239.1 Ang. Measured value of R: 3.27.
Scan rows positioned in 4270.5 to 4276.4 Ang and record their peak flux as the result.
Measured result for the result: 3.67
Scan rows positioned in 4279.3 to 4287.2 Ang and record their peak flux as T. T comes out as 2.68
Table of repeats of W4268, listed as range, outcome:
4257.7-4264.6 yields 2.94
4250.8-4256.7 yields 2.64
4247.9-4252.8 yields 2.93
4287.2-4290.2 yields 2.83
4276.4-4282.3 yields 0.0931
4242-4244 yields 3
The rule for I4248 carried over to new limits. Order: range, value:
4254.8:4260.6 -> 3.64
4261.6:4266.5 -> 3.52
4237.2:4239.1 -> 3.61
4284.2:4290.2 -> 3.22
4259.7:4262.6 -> 3.89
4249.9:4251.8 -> 3.33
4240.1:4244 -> 3.4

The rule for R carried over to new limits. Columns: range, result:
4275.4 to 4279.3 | 2.8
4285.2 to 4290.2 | 2.87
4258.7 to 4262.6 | 3.58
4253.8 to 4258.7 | 3.13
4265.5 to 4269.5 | 3.09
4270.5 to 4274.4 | 3.46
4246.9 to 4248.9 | 3.4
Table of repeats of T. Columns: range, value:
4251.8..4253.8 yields 3.14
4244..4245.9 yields 2.94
